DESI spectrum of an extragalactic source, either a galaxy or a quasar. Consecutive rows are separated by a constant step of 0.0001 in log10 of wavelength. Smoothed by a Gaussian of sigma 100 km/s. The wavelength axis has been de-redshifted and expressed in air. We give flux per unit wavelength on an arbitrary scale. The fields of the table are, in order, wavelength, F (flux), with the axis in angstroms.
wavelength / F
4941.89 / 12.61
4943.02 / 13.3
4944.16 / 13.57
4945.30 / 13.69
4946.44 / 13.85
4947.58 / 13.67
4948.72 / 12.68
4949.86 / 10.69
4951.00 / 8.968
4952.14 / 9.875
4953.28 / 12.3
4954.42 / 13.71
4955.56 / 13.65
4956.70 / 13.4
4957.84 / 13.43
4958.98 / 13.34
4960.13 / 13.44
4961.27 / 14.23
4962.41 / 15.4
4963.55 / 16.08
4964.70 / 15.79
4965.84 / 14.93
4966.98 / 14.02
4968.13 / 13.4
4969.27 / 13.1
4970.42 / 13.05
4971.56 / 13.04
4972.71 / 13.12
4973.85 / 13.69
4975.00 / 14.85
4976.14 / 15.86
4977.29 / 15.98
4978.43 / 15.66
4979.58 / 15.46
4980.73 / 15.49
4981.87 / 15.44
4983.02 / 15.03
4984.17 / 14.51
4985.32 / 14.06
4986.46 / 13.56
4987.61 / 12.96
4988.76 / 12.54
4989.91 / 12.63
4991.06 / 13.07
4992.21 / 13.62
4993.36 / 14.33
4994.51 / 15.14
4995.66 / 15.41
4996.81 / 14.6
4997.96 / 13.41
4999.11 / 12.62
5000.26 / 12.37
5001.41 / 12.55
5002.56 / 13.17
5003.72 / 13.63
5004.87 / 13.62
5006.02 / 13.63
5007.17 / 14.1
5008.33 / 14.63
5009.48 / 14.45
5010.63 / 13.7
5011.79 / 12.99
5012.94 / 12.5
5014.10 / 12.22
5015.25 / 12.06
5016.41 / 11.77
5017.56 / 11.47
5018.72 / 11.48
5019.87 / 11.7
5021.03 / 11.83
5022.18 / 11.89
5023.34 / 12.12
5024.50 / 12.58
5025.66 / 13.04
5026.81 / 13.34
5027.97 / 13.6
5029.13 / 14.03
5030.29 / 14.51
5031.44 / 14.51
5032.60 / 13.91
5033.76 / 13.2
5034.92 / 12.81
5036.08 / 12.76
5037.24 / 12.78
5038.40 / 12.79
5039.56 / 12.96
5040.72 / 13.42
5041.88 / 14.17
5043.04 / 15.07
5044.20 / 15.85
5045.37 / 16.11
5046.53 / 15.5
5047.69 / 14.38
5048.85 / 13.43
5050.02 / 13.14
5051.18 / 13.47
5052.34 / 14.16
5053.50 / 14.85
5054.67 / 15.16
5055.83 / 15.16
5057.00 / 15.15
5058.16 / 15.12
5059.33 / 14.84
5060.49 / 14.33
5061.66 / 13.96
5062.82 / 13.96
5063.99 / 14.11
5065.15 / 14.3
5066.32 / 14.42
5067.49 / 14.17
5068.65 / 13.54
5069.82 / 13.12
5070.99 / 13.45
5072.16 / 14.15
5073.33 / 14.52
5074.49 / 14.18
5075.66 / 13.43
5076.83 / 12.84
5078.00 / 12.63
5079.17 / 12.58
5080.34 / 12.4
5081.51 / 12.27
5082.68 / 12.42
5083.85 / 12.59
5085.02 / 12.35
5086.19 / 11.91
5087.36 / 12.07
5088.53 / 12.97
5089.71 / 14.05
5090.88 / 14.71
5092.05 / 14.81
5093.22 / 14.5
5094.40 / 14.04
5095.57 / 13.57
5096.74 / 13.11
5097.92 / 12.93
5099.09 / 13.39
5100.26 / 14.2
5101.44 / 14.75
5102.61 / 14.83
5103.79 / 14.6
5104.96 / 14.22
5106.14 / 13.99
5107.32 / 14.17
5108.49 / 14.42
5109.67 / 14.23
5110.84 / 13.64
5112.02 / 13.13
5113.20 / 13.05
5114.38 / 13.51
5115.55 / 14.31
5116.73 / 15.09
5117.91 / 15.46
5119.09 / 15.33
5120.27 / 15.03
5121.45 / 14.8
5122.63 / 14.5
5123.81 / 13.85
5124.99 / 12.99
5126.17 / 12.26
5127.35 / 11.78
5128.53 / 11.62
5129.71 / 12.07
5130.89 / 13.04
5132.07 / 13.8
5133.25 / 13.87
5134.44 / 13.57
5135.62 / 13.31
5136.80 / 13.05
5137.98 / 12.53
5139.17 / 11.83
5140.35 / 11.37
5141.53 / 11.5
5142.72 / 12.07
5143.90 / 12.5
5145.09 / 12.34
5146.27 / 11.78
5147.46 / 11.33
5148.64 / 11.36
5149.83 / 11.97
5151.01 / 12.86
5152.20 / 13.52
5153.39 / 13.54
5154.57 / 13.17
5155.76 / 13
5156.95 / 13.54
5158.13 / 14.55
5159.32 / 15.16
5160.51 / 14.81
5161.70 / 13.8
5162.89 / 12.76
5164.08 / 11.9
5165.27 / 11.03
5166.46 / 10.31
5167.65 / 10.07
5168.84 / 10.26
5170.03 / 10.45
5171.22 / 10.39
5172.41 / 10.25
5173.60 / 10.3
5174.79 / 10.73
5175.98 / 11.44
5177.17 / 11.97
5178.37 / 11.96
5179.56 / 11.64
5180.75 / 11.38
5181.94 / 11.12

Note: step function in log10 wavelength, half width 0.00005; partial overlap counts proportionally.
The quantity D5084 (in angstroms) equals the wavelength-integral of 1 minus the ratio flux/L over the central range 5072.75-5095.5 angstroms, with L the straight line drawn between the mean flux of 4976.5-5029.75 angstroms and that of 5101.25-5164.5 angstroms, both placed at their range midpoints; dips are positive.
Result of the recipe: 0.3 angstroms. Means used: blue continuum 13.5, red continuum 13.4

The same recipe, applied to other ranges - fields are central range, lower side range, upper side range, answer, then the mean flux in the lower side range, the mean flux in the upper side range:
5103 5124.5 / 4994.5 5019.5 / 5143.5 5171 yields -2.8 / 13.2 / 12.4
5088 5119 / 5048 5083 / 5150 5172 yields -1.8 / 13.9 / 12.5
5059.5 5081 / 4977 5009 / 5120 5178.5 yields -0.7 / 14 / 12.4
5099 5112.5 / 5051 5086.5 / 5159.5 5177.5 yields -1.3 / 13.7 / 11.4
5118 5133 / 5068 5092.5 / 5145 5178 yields -1.1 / 13.2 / 12.1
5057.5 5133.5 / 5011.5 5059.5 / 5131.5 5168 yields -3.7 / 13.5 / 12.7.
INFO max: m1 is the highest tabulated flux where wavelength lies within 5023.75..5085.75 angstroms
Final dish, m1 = 16.11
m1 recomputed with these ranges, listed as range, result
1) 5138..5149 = 12.5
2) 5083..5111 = 14.83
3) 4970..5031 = 15.98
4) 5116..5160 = 15.46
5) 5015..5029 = 13.6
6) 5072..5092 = 14.71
